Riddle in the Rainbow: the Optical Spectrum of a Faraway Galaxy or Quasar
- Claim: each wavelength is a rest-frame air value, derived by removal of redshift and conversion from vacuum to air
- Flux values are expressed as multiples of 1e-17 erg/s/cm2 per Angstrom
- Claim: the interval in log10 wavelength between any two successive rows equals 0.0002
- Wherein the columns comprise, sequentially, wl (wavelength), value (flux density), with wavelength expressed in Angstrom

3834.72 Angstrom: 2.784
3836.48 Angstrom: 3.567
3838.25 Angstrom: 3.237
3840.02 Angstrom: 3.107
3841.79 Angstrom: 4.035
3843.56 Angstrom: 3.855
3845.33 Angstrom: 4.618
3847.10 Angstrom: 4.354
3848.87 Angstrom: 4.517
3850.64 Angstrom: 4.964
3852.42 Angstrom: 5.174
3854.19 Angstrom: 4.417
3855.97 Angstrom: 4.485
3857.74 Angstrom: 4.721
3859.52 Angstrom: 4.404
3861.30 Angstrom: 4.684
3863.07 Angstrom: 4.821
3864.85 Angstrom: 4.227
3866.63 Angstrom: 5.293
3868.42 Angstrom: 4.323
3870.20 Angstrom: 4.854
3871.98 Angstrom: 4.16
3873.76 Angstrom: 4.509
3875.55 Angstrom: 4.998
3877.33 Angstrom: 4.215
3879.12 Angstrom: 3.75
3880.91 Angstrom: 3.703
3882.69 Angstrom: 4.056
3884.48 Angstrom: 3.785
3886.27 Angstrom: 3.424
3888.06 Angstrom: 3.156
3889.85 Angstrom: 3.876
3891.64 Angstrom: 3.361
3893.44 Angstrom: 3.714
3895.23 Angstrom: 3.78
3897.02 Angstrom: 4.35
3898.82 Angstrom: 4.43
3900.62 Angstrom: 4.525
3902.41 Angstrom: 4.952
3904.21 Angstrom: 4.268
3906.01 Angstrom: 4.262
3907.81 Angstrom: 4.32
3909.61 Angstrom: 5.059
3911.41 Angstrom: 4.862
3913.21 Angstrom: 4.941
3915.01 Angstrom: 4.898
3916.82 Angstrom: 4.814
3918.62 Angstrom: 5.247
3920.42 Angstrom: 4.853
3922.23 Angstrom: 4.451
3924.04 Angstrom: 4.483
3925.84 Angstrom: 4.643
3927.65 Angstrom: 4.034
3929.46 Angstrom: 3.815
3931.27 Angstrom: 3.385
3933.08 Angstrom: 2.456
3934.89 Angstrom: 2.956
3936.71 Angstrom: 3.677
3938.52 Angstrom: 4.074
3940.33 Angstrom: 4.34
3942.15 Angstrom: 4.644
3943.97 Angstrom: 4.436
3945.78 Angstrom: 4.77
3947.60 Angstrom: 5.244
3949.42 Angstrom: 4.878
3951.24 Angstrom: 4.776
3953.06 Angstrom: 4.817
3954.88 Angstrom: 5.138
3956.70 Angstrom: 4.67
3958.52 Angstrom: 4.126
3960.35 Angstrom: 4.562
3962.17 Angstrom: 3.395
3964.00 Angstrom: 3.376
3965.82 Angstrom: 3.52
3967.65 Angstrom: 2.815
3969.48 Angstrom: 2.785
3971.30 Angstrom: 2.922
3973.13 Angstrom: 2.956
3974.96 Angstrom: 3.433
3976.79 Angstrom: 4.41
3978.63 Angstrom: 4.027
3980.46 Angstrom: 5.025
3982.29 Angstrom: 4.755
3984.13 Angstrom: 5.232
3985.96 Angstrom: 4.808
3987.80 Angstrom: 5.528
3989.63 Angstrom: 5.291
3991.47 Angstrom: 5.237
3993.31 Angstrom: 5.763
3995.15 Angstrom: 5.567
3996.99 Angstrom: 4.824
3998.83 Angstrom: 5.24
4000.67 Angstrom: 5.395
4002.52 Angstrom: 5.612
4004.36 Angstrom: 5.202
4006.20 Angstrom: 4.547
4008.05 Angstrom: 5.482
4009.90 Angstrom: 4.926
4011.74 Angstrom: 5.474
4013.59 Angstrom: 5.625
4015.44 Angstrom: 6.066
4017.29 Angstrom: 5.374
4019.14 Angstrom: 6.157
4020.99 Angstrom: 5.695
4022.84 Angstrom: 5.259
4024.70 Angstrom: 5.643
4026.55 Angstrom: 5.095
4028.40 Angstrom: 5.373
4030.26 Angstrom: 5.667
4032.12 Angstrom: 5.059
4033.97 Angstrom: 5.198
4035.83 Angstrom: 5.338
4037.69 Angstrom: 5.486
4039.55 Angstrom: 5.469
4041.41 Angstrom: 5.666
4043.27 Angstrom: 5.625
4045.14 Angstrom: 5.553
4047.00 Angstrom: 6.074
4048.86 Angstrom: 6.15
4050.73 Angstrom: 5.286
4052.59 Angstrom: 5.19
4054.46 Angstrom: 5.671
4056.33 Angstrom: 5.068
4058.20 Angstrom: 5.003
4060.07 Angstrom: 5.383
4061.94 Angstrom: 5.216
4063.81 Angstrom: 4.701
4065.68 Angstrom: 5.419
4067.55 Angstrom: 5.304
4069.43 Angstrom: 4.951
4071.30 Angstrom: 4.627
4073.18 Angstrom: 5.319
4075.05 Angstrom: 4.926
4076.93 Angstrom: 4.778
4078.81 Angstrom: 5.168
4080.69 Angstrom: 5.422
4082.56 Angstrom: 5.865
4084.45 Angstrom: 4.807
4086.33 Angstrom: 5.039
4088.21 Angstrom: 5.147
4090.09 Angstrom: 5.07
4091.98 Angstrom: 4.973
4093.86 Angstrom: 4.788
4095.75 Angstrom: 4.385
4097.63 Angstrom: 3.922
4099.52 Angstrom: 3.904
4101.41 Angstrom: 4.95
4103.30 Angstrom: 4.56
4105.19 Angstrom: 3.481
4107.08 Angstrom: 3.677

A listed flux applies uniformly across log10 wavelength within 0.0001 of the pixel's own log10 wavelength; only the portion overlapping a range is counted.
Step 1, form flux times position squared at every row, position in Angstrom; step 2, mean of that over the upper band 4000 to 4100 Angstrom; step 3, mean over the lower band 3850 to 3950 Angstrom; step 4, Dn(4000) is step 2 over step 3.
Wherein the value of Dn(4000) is 1.3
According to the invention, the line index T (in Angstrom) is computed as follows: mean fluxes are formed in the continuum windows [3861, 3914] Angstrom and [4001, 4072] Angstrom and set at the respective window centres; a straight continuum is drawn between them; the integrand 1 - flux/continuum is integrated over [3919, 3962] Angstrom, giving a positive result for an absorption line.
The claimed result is 3.4 Angstrom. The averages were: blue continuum 4.28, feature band 4.31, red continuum 5.39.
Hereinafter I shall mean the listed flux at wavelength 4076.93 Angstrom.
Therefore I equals 4.778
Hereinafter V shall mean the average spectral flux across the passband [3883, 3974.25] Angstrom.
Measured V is 4.14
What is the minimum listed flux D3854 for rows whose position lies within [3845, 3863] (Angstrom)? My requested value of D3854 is 4.354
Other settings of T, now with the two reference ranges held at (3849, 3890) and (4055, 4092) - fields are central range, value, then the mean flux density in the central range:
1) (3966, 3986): 3.73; 3.87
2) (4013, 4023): -1.67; 5.73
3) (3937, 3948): 0.30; 4.5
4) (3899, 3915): -0.55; 4.65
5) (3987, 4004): -1.94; 5.38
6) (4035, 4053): -2.11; 5.6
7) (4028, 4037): -0.66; 5.33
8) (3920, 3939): 2.97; 3.86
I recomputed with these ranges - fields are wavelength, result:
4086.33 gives 5.039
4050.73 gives 5.286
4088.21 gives 5.147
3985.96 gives 4.808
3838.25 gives 3.237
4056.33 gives 5.068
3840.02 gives 3.107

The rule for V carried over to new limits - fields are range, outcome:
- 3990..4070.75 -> 5.39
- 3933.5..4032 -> 4.72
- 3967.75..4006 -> 4.66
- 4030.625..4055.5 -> 5.52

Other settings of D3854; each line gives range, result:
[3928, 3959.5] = 2.456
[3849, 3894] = 3.156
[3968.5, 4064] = 2.785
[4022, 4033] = 5.059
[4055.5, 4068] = 4.701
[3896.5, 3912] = 4.262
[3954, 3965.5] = 3.376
